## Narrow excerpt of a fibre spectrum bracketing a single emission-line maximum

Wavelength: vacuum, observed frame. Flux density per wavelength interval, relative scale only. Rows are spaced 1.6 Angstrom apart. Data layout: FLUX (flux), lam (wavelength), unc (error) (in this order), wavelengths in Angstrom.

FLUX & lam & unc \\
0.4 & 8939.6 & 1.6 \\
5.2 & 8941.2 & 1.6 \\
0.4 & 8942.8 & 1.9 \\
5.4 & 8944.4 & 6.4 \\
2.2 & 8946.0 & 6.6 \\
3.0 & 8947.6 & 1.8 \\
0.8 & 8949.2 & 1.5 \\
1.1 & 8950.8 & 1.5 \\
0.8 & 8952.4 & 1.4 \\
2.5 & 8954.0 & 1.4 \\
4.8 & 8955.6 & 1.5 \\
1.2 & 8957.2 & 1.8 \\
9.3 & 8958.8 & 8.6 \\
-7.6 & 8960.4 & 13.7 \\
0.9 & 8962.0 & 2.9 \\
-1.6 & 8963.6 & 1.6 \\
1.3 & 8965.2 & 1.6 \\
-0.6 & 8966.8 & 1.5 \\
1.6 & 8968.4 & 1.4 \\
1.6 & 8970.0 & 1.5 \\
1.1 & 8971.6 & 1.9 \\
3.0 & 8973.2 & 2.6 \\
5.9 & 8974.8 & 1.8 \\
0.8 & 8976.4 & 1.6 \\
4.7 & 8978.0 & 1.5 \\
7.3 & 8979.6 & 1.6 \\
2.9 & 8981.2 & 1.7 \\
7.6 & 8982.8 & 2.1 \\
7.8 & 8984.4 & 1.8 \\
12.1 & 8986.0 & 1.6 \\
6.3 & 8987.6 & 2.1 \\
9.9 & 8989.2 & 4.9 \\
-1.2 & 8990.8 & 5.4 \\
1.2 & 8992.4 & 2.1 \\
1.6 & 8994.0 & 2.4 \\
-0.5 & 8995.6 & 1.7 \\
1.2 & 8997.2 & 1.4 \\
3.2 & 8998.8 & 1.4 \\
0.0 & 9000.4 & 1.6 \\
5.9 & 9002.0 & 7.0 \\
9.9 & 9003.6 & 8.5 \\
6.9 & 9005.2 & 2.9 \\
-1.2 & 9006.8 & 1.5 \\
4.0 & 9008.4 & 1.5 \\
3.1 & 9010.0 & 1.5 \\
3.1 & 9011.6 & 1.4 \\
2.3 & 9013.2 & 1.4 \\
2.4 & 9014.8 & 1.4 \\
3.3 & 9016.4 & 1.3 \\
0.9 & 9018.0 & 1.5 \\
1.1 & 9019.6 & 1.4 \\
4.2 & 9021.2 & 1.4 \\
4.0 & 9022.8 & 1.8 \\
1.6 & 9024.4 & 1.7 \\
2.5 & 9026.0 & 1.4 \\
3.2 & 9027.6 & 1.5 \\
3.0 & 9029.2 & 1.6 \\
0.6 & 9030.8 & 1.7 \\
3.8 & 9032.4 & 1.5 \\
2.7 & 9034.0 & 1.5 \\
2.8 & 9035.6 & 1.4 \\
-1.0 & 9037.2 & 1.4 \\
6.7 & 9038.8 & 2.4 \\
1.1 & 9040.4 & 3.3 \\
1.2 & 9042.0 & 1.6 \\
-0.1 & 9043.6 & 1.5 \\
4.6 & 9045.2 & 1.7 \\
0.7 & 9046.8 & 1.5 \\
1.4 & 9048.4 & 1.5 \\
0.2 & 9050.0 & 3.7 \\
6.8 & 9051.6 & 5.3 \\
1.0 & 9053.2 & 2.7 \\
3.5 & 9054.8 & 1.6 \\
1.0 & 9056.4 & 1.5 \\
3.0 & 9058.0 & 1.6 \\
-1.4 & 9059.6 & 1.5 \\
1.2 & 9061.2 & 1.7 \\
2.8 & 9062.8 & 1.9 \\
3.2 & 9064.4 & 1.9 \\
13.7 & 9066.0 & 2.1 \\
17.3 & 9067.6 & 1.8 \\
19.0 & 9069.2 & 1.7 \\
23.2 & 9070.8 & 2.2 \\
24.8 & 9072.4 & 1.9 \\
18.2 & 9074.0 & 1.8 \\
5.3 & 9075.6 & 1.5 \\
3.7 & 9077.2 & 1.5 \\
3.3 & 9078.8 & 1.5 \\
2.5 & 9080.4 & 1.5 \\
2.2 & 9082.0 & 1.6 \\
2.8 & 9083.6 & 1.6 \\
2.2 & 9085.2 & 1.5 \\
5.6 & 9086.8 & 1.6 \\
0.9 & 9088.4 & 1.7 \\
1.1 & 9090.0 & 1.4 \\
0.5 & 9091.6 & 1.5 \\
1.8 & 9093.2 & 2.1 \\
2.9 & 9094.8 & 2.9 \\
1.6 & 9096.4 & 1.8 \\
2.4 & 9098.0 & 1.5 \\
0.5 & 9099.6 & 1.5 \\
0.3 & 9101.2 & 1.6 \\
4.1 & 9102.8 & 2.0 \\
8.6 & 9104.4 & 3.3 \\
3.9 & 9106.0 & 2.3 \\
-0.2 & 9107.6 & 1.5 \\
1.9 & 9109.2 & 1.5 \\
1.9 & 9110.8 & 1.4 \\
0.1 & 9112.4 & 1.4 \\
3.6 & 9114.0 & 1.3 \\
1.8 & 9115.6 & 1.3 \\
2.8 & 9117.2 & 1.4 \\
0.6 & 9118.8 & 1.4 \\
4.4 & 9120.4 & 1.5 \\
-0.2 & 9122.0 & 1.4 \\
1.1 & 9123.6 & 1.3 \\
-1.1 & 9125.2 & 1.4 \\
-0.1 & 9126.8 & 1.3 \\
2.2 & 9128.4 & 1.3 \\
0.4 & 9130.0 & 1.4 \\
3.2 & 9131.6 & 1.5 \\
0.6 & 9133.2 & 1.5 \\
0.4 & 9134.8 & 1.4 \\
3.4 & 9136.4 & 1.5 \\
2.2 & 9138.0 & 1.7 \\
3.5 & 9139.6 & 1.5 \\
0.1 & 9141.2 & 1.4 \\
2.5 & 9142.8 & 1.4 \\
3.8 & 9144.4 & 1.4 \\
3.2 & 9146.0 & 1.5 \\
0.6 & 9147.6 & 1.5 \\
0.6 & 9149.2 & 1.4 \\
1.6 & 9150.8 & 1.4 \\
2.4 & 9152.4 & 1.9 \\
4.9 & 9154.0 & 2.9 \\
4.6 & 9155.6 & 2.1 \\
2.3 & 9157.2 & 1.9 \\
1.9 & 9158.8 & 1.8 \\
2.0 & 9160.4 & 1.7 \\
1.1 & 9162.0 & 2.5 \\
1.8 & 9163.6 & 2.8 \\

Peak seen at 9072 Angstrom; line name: [O III] 5007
